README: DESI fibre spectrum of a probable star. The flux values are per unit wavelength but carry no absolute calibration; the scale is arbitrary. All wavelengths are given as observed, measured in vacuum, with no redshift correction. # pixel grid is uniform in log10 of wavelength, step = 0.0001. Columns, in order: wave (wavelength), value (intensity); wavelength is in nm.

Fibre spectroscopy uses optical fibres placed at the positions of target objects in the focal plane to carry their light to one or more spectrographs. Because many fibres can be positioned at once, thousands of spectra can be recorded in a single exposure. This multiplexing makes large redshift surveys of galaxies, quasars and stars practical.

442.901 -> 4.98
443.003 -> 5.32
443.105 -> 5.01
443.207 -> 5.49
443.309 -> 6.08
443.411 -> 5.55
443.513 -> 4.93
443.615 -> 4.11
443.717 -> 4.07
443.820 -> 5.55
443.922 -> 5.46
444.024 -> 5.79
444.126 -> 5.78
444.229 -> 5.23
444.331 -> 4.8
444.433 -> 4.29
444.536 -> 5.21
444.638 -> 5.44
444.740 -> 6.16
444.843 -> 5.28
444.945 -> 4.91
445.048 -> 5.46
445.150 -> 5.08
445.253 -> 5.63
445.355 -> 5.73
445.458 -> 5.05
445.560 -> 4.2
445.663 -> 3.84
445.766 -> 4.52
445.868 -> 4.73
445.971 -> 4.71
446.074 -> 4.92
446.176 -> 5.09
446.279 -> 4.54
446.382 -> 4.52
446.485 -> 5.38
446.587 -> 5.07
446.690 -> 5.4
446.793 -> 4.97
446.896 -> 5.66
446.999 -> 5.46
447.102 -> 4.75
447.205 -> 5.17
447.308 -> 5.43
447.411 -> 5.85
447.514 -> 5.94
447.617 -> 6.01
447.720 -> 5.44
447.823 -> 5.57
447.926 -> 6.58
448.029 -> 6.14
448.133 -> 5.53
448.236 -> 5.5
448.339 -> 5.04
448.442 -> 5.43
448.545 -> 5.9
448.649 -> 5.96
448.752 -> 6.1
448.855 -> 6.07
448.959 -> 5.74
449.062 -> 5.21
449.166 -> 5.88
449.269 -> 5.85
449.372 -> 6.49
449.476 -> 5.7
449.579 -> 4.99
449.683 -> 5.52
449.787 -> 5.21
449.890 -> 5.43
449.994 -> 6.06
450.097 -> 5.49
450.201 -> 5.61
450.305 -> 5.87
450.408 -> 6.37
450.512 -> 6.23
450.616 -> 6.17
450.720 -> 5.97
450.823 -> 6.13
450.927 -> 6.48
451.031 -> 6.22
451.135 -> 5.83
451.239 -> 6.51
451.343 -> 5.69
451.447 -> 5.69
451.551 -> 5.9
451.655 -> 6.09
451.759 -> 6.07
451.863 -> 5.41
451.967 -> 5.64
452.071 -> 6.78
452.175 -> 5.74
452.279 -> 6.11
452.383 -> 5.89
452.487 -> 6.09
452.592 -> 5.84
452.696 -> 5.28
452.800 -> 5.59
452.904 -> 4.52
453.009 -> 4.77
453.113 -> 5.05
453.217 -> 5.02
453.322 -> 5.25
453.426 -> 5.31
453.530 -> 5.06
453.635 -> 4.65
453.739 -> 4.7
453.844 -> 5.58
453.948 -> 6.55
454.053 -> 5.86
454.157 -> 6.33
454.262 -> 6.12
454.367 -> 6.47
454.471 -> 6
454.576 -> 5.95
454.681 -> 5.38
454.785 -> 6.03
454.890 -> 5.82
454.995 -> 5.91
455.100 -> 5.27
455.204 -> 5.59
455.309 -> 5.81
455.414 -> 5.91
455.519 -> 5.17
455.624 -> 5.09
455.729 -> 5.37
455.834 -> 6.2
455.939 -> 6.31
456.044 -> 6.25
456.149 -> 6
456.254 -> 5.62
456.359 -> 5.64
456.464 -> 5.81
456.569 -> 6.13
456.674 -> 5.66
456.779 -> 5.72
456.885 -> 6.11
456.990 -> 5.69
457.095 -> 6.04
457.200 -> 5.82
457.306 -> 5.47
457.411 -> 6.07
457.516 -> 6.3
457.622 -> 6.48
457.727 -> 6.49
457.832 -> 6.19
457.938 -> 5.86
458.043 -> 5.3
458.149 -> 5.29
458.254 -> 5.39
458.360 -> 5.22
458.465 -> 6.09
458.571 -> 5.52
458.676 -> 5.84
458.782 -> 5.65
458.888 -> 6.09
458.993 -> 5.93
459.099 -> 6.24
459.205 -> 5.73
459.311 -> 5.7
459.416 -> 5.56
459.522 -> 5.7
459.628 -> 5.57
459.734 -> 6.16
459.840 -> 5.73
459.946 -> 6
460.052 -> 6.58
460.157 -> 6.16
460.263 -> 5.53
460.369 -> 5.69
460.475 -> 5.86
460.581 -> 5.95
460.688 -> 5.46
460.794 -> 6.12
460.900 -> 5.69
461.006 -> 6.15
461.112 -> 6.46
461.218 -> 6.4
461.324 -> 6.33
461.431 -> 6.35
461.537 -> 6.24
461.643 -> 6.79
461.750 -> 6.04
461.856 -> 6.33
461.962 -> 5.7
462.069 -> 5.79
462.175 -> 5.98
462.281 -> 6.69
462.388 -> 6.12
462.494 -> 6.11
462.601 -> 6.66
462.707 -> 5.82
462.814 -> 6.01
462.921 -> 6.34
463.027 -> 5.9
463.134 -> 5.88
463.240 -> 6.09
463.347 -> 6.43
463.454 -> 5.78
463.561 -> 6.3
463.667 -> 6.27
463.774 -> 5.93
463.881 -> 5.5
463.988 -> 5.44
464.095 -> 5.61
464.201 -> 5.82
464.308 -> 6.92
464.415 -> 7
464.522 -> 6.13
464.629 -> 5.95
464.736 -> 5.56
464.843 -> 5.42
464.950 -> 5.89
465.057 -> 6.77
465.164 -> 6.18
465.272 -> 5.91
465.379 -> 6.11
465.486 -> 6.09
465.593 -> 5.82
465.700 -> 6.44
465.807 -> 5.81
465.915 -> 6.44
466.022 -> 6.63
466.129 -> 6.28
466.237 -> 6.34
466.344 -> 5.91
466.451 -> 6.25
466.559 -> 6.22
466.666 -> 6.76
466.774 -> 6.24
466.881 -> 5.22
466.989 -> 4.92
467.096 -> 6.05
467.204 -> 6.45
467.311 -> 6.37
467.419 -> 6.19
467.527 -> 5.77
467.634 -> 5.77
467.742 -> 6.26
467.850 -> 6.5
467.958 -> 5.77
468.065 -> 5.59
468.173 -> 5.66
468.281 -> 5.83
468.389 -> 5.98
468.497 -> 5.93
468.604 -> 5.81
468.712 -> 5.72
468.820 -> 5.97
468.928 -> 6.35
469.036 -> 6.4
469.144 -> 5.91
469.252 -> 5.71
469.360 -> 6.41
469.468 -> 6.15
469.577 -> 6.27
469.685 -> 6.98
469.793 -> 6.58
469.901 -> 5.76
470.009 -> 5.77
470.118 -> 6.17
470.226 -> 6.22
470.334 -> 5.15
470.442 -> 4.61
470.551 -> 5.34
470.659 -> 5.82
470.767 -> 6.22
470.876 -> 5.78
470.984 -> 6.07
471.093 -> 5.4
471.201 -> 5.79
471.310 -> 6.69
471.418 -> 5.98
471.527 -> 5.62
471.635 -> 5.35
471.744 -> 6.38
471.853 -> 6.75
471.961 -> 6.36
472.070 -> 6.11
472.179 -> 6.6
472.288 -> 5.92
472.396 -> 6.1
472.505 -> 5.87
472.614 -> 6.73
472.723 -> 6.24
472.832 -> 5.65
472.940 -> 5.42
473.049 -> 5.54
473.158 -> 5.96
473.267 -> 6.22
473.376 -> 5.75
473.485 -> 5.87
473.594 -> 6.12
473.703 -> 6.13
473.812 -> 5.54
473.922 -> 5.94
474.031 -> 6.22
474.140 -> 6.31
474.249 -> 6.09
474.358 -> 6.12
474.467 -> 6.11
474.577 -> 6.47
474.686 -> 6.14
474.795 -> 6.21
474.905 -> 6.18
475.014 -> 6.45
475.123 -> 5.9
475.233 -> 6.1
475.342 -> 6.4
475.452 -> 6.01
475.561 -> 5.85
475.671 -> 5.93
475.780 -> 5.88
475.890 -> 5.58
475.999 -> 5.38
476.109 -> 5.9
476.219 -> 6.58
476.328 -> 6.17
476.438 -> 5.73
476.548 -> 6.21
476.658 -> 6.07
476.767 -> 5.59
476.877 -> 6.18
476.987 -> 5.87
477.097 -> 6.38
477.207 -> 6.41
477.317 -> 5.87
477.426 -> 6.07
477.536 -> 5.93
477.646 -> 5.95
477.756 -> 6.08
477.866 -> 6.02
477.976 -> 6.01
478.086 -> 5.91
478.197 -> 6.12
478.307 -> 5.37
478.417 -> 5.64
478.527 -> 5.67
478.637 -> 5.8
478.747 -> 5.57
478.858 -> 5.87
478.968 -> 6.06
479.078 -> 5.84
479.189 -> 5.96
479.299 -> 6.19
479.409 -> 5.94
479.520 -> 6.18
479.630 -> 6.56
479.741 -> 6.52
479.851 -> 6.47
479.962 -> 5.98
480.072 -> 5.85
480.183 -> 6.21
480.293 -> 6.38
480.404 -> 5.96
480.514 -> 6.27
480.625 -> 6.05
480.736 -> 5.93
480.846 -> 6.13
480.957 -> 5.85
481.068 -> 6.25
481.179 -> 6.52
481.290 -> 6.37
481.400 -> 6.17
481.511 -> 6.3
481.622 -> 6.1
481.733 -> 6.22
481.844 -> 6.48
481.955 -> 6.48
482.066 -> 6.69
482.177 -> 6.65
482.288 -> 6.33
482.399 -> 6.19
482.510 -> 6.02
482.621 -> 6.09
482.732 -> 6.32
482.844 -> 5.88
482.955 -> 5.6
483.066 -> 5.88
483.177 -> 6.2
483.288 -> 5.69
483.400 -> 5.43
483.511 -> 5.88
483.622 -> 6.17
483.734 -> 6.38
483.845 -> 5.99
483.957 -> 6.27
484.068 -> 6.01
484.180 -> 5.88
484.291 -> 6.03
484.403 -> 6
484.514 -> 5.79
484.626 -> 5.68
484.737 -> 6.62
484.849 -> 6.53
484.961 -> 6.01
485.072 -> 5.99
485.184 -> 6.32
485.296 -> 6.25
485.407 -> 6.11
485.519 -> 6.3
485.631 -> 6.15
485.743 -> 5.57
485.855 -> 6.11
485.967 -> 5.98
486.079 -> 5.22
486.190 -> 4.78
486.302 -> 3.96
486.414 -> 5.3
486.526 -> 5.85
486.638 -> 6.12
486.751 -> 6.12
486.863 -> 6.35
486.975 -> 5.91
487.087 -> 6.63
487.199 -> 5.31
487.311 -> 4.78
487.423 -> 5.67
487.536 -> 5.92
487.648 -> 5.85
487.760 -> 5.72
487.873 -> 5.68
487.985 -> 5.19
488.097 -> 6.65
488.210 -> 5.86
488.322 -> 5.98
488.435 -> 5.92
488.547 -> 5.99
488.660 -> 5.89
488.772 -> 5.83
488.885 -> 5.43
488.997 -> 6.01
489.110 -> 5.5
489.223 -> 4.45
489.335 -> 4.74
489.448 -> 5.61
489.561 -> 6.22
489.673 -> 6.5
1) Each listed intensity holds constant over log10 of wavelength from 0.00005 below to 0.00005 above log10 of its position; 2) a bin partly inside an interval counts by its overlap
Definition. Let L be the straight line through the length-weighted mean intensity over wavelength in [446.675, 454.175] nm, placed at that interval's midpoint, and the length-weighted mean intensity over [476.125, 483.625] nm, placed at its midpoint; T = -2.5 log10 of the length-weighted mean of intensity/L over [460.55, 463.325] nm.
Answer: -0.05 mag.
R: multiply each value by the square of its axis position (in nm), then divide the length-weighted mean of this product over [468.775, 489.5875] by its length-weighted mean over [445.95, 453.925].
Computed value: 1.2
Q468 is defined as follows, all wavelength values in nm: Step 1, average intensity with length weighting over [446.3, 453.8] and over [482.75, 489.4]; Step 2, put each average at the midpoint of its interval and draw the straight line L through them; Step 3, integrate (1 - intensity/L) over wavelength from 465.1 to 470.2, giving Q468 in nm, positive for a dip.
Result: -0.316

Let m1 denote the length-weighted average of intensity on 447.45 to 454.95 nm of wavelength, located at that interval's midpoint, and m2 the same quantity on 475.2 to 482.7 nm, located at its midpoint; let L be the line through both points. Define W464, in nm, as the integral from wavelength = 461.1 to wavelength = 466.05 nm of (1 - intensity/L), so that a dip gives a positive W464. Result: -0.19 nm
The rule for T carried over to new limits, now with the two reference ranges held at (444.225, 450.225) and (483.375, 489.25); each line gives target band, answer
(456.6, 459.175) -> -0.07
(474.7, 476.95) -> -0.06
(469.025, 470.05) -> -0.10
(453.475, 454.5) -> -0.05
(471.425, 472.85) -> -0.08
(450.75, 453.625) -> -0.05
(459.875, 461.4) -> -0.09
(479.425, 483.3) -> -0.07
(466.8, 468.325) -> -0.05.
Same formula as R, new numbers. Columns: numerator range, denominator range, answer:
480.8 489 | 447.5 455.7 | 1.20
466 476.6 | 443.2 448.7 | 1.28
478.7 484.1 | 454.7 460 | 1.17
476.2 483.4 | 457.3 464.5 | 1.10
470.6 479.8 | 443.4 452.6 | 1.23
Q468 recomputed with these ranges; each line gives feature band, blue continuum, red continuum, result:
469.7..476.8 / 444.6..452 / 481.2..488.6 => -0.19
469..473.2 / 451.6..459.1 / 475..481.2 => -0.04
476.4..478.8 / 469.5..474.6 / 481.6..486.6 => 0.02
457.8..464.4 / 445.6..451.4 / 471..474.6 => -0.18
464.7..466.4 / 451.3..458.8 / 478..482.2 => -0.06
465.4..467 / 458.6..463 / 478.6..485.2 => -0.02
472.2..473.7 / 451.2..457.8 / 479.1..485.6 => 0.01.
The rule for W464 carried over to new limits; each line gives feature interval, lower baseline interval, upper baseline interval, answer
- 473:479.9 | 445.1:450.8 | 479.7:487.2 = -0.10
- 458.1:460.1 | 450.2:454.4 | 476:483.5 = 0.02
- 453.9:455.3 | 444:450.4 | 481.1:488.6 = -0.11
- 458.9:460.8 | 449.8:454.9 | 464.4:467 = 0.03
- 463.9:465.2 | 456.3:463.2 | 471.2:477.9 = -0.01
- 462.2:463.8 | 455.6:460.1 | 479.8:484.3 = -0.07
